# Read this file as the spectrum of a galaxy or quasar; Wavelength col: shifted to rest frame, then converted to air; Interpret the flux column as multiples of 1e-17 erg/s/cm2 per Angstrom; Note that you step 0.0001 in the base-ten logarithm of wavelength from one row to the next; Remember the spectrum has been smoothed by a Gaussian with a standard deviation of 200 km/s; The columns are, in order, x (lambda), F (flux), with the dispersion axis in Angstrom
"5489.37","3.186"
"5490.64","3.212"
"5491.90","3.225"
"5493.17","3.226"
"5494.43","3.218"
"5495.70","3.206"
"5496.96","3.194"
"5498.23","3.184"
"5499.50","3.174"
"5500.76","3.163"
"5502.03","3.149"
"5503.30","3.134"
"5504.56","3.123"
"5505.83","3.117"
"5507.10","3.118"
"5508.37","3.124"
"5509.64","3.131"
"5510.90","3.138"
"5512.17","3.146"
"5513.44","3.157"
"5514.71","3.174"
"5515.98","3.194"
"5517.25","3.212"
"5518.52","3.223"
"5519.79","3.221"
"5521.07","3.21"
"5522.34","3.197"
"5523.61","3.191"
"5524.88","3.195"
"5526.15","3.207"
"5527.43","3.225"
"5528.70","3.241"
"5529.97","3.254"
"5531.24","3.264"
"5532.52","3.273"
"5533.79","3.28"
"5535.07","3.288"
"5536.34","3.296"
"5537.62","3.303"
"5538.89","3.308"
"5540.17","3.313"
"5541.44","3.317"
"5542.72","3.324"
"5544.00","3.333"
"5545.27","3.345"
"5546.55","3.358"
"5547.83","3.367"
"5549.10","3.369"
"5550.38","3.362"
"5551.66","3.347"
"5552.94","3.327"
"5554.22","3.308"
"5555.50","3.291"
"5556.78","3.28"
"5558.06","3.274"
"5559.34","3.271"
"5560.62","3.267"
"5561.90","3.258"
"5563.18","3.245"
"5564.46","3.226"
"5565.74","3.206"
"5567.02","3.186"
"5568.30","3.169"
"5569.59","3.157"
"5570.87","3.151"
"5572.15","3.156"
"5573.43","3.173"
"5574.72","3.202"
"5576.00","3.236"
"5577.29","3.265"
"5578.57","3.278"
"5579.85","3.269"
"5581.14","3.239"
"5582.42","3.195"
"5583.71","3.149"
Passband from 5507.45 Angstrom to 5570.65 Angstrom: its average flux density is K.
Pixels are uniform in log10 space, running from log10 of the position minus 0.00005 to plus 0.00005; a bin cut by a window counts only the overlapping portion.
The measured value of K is 3.25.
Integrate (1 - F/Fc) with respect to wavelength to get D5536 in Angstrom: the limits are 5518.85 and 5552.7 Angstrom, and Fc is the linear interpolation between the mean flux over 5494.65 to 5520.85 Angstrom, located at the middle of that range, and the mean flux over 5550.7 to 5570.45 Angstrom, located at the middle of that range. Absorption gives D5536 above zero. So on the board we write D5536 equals -0.76 Angstrom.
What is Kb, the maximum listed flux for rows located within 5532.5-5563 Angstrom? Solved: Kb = 3.369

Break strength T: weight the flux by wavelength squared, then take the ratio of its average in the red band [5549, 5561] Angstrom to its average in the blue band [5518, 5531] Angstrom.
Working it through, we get 1.0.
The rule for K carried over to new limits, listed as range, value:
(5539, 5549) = 3.34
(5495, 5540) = 3.2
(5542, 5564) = 3.31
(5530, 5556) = 3.32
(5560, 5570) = 3.22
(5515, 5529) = 3.21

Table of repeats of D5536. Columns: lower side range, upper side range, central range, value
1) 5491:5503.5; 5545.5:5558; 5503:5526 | 0.47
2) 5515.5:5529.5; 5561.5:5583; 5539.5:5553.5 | -0.57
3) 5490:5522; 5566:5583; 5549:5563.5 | -0.45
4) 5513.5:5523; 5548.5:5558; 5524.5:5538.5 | -0.06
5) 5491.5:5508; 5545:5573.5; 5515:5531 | -0.04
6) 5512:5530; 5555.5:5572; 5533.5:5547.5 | -0.45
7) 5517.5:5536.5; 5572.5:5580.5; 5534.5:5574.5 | -0.51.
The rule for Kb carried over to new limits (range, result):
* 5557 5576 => 3.274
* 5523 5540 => 3.308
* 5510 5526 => 3.223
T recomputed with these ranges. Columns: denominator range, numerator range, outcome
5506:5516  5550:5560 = 1.07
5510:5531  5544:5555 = 1.06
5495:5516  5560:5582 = 1.04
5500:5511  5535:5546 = 1.07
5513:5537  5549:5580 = 1.02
